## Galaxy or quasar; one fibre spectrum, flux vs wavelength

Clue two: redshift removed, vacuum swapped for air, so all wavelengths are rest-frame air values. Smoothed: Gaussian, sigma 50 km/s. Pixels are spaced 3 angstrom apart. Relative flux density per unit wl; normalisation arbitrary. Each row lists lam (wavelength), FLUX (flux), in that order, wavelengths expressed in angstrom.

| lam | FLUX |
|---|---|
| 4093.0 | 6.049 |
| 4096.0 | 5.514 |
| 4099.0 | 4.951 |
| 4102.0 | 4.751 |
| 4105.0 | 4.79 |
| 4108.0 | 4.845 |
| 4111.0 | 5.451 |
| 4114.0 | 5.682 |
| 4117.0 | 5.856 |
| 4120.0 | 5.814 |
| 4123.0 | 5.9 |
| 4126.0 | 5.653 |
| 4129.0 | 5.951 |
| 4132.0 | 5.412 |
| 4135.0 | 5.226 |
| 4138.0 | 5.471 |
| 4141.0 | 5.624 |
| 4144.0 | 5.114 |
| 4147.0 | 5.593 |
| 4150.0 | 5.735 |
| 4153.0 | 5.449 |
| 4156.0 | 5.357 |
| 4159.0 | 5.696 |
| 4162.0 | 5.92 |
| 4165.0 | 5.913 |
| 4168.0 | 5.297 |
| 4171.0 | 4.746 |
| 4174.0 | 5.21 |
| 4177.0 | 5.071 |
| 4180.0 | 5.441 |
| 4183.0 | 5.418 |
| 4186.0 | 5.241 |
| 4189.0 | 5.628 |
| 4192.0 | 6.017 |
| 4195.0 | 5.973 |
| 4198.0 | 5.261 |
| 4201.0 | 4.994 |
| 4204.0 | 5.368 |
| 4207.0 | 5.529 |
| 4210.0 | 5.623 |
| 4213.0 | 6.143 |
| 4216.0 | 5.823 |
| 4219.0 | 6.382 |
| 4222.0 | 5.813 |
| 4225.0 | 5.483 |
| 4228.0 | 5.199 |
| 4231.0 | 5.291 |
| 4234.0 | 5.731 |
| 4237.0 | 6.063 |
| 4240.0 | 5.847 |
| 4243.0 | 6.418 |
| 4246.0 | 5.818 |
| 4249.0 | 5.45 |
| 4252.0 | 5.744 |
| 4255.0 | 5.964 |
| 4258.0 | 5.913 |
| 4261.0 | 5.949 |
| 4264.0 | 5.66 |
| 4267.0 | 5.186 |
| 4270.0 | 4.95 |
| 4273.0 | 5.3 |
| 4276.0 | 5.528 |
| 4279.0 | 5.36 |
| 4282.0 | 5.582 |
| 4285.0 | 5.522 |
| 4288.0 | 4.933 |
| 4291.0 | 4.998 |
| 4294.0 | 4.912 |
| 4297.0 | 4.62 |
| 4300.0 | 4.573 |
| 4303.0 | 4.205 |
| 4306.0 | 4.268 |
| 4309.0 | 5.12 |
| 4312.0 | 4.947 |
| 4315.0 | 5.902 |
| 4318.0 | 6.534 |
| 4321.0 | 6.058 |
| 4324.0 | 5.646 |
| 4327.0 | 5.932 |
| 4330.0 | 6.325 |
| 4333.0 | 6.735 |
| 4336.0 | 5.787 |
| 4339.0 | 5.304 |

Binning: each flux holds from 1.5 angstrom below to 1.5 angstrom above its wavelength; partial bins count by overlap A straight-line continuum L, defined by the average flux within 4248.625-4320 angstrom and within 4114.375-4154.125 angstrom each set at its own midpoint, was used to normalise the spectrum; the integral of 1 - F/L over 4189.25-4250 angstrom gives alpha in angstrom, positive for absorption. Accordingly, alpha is -3.2 angstrom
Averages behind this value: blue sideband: 5.6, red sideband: 5.3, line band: 5.71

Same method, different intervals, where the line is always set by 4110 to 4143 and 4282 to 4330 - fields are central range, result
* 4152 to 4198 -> 0.40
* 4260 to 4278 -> -0.26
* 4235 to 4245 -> -1.26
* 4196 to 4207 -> 0.38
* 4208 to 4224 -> -1.42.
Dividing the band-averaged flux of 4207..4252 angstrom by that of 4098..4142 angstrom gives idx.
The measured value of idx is 1.1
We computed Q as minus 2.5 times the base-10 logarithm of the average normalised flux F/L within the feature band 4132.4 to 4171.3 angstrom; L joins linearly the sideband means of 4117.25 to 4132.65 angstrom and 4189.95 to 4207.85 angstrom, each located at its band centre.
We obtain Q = 0.04 mag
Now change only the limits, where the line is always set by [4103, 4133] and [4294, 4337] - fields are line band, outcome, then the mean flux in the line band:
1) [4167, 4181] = 0.07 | 5.14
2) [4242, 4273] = -0.04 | 5.67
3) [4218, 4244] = -0.06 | 5.78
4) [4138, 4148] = 0.01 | 5.44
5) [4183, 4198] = -0.03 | 5.64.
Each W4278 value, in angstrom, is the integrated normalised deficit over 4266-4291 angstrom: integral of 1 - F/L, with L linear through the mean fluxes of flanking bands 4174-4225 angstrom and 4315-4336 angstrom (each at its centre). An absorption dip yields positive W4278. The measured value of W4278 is 2.80 angstrom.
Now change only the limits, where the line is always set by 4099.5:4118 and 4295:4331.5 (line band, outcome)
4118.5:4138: -1.63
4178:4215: -2.06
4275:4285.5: -0.35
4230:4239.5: -0.81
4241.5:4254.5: -1.41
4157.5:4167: -1.05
